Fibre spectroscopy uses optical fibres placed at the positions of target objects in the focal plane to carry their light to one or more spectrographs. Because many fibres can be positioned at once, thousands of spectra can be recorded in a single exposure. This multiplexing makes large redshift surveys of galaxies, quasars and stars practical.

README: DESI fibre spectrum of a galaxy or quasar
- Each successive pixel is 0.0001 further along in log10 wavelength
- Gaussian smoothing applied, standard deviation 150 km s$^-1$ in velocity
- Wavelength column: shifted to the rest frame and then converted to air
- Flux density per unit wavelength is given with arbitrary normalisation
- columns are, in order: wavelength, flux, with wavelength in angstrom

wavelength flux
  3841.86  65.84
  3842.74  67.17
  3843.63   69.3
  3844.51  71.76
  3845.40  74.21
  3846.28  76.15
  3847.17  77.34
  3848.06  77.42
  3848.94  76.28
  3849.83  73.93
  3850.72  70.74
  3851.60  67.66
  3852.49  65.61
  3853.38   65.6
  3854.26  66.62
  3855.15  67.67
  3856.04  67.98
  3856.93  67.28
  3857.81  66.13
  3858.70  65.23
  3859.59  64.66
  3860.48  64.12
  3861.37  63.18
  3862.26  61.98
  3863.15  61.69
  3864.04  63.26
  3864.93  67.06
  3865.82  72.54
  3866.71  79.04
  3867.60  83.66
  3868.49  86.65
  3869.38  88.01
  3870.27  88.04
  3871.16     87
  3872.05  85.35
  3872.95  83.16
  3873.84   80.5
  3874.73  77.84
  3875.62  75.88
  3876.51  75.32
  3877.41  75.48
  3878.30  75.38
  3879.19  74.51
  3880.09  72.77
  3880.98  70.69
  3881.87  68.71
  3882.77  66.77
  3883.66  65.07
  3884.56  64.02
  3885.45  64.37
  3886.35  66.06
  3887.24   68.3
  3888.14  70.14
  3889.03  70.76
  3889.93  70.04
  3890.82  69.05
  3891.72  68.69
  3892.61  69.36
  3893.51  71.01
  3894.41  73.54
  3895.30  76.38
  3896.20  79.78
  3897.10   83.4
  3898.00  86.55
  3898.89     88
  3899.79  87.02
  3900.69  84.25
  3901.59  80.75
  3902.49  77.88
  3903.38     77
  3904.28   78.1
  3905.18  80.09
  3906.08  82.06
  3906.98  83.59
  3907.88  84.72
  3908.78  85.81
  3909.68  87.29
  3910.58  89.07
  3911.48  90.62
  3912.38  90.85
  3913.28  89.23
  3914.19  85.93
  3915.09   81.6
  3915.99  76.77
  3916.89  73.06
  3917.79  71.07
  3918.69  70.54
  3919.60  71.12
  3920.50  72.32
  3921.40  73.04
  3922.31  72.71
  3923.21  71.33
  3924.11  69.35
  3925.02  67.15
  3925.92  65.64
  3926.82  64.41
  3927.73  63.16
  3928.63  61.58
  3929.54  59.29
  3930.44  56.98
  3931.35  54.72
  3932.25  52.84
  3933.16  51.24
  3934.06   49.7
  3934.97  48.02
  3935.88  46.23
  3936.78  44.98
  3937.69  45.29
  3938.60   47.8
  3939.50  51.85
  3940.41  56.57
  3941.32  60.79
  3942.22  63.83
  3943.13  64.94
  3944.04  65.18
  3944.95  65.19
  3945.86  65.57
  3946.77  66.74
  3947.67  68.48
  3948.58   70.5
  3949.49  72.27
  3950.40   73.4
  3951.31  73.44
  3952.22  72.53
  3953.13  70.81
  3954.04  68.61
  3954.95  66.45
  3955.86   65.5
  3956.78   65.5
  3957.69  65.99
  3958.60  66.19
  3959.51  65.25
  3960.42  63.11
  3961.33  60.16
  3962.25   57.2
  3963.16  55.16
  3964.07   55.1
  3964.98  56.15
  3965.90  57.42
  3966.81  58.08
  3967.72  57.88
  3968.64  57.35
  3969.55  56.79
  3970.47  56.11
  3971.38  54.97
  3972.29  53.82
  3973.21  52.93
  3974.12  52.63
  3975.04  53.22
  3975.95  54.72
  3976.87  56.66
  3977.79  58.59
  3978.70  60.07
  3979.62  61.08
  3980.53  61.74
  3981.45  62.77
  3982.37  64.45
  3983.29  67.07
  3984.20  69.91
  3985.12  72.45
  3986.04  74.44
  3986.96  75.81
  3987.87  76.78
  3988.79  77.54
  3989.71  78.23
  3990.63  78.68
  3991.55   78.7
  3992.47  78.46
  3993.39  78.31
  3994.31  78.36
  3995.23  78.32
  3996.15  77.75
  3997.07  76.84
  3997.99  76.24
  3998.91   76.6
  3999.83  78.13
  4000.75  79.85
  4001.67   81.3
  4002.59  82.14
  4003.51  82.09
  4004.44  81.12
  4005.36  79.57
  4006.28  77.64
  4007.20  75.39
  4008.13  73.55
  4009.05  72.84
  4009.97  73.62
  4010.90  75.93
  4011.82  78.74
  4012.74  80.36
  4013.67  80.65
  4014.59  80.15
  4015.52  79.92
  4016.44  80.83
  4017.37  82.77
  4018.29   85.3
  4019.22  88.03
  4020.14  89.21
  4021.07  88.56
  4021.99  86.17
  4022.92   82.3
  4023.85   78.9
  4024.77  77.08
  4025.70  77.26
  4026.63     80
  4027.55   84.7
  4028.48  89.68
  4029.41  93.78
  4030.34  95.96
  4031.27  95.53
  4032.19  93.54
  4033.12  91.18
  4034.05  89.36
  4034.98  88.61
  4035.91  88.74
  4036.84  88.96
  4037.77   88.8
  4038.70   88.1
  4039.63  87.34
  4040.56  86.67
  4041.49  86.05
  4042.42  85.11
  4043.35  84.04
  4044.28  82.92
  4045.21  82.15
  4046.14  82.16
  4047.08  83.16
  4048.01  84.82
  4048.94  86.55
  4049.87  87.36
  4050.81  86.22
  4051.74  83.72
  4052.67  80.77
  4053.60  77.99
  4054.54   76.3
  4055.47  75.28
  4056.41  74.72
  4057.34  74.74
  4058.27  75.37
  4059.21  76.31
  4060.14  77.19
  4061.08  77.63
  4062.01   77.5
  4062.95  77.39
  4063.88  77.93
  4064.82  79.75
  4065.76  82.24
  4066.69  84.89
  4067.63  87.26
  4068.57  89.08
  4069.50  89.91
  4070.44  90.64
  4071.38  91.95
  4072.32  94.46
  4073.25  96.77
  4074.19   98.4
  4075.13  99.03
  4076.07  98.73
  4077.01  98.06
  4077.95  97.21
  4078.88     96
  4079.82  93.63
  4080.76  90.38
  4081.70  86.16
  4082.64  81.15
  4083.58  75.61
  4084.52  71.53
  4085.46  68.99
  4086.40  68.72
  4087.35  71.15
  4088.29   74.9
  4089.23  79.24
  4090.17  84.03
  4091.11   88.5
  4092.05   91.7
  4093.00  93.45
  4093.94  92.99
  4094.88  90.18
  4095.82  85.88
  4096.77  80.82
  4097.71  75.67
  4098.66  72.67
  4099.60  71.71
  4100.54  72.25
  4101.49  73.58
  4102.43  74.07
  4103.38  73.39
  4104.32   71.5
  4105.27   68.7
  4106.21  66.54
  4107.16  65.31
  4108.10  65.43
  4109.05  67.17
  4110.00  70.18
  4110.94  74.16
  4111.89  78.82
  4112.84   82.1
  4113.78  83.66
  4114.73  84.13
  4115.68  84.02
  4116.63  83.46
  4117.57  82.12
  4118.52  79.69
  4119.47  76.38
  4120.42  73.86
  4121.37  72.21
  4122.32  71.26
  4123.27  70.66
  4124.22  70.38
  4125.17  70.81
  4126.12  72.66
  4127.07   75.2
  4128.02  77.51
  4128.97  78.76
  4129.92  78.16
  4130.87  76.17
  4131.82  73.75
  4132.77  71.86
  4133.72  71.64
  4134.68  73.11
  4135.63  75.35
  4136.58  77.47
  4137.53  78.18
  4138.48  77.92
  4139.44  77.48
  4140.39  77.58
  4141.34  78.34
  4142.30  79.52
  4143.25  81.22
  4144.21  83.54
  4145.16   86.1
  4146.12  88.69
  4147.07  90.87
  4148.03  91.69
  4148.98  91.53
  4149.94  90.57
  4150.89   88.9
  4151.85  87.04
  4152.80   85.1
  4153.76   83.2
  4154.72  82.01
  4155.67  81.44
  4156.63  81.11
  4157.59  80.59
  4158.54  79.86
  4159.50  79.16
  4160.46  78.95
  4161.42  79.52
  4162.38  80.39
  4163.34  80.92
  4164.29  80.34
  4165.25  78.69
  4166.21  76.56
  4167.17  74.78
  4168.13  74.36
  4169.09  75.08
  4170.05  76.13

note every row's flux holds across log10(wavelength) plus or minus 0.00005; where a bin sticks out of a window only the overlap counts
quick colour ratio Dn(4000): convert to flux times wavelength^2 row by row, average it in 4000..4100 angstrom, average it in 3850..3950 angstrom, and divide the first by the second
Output 1.3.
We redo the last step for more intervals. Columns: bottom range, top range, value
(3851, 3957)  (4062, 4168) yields 1.27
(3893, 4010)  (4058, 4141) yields 1.24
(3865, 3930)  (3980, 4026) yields 1.08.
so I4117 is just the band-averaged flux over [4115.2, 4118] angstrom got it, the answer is 83.3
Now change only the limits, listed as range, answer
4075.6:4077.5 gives 98.2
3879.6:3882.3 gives 70.8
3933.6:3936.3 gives 48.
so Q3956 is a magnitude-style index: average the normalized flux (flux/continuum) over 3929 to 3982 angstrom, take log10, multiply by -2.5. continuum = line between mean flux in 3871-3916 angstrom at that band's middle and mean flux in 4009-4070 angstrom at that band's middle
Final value 0.321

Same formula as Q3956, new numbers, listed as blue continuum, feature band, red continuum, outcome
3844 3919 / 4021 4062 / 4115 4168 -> -0.08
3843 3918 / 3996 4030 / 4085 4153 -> -0.05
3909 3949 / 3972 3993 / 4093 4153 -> 0.05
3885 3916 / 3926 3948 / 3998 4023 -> 0.35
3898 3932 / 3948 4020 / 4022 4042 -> 0.18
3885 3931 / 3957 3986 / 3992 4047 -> 0.31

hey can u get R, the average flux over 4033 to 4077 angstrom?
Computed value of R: 85.1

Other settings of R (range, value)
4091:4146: 77.1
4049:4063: 78.8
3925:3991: 61.8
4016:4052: 86.2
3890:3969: 68.8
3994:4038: 82.5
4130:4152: 81.1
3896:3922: 81.4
